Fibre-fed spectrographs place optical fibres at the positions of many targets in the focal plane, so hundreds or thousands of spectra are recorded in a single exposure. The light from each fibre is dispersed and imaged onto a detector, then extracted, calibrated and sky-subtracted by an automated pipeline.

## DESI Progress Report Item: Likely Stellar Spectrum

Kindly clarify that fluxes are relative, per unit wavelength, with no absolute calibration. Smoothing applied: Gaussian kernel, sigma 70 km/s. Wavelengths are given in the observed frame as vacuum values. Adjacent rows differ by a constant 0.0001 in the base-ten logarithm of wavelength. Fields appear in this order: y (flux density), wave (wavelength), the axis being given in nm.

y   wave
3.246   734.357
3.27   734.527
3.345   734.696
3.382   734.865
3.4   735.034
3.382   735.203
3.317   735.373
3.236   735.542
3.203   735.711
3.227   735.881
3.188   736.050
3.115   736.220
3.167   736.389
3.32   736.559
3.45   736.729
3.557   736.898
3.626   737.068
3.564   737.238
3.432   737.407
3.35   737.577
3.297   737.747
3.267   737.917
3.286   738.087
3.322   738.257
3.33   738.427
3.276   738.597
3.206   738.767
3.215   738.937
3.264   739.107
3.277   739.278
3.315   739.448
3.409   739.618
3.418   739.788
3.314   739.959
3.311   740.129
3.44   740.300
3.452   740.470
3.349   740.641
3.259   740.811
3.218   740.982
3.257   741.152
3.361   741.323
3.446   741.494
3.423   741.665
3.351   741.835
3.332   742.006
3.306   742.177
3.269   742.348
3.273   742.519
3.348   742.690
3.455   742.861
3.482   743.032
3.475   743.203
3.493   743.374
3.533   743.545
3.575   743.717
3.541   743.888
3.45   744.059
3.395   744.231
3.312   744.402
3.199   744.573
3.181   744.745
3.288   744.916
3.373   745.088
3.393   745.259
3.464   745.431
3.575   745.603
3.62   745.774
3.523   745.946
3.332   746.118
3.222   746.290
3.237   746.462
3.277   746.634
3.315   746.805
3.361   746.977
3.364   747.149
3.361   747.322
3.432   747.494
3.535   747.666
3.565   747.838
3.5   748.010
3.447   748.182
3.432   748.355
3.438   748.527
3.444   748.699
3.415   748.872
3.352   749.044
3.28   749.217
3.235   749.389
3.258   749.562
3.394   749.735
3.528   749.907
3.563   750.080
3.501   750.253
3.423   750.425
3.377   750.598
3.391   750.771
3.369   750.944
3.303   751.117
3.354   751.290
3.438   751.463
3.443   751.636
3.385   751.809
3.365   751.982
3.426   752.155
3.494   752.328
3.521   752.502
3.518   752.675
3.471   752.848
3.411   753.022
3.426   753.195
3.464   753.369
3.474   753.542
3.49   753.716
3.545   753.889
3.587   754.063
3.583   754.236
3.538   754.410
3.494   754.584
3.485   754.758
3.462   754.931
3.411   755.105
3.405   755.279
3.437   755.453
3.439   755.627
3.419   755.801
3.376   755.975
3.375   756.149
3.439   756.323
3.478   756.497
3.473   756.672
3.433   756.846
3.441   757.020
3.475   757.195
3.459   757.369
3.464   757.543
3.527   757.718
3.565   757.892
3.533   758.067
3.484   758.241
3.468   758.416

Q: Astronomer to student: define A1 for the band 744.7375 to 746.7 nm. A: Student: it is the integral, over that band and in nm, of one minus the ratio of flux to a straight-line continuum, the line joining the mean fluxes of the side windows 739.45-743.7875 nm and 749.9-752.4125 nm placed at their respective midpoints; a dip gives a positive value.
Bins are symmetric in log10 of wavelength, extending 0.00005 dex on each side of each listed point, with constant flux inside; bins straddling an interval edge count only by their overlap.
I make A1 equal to 0.01 nm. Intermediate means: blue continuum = 3.38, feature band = 3.38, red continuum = 3.42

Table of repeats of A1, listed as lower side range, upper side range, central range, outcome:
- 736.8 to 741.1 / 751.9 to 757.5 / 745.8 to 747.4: 0.03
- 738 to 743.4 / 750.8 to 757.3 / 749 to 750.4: 0.01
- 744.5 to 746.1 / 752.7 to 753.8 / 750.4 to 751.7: 0.02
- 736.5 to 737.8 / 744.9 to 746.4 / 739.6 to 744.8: 0.09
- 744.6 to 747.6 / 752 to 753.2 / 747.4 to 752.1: 0.01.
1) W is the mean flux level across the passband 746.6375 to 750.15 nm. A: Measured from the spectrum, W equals 3.41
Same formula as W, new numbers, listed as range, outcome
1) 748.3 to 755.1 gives 3.44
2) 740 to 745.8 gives 3.39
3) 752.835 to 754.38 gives 3.5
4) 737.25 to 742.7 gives 3.33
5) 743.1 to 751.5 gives 3.4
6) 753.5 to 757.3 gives 3.47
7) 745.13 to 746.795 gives 3.4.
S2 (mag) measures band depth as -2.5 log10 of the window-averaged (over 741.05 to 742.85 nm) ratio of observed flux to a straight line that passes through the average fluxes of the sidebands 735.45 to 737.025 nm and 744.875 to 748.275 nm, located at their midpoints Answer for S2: 0.00 mag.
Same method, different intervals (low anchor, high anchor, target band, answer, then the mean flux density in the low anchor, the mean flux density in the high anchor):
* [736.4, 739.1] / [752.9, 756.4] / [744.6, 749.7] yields 0.01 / 3.36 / 3.46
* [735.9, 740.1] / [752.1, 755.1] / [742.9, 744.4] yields -0.03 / 3.33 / 3.49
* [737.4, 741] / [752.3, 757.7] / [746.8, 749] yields -0.01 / 3.32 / 3.47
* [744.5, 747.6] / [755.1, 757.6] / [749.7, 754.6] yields -0.02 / 3.36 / 3.44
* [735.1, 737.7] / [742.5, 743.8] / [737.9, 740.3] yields 0.03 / 3.34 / 3.46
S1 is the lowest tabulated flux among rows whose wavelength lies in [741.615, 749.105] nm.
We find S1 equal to 3.181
